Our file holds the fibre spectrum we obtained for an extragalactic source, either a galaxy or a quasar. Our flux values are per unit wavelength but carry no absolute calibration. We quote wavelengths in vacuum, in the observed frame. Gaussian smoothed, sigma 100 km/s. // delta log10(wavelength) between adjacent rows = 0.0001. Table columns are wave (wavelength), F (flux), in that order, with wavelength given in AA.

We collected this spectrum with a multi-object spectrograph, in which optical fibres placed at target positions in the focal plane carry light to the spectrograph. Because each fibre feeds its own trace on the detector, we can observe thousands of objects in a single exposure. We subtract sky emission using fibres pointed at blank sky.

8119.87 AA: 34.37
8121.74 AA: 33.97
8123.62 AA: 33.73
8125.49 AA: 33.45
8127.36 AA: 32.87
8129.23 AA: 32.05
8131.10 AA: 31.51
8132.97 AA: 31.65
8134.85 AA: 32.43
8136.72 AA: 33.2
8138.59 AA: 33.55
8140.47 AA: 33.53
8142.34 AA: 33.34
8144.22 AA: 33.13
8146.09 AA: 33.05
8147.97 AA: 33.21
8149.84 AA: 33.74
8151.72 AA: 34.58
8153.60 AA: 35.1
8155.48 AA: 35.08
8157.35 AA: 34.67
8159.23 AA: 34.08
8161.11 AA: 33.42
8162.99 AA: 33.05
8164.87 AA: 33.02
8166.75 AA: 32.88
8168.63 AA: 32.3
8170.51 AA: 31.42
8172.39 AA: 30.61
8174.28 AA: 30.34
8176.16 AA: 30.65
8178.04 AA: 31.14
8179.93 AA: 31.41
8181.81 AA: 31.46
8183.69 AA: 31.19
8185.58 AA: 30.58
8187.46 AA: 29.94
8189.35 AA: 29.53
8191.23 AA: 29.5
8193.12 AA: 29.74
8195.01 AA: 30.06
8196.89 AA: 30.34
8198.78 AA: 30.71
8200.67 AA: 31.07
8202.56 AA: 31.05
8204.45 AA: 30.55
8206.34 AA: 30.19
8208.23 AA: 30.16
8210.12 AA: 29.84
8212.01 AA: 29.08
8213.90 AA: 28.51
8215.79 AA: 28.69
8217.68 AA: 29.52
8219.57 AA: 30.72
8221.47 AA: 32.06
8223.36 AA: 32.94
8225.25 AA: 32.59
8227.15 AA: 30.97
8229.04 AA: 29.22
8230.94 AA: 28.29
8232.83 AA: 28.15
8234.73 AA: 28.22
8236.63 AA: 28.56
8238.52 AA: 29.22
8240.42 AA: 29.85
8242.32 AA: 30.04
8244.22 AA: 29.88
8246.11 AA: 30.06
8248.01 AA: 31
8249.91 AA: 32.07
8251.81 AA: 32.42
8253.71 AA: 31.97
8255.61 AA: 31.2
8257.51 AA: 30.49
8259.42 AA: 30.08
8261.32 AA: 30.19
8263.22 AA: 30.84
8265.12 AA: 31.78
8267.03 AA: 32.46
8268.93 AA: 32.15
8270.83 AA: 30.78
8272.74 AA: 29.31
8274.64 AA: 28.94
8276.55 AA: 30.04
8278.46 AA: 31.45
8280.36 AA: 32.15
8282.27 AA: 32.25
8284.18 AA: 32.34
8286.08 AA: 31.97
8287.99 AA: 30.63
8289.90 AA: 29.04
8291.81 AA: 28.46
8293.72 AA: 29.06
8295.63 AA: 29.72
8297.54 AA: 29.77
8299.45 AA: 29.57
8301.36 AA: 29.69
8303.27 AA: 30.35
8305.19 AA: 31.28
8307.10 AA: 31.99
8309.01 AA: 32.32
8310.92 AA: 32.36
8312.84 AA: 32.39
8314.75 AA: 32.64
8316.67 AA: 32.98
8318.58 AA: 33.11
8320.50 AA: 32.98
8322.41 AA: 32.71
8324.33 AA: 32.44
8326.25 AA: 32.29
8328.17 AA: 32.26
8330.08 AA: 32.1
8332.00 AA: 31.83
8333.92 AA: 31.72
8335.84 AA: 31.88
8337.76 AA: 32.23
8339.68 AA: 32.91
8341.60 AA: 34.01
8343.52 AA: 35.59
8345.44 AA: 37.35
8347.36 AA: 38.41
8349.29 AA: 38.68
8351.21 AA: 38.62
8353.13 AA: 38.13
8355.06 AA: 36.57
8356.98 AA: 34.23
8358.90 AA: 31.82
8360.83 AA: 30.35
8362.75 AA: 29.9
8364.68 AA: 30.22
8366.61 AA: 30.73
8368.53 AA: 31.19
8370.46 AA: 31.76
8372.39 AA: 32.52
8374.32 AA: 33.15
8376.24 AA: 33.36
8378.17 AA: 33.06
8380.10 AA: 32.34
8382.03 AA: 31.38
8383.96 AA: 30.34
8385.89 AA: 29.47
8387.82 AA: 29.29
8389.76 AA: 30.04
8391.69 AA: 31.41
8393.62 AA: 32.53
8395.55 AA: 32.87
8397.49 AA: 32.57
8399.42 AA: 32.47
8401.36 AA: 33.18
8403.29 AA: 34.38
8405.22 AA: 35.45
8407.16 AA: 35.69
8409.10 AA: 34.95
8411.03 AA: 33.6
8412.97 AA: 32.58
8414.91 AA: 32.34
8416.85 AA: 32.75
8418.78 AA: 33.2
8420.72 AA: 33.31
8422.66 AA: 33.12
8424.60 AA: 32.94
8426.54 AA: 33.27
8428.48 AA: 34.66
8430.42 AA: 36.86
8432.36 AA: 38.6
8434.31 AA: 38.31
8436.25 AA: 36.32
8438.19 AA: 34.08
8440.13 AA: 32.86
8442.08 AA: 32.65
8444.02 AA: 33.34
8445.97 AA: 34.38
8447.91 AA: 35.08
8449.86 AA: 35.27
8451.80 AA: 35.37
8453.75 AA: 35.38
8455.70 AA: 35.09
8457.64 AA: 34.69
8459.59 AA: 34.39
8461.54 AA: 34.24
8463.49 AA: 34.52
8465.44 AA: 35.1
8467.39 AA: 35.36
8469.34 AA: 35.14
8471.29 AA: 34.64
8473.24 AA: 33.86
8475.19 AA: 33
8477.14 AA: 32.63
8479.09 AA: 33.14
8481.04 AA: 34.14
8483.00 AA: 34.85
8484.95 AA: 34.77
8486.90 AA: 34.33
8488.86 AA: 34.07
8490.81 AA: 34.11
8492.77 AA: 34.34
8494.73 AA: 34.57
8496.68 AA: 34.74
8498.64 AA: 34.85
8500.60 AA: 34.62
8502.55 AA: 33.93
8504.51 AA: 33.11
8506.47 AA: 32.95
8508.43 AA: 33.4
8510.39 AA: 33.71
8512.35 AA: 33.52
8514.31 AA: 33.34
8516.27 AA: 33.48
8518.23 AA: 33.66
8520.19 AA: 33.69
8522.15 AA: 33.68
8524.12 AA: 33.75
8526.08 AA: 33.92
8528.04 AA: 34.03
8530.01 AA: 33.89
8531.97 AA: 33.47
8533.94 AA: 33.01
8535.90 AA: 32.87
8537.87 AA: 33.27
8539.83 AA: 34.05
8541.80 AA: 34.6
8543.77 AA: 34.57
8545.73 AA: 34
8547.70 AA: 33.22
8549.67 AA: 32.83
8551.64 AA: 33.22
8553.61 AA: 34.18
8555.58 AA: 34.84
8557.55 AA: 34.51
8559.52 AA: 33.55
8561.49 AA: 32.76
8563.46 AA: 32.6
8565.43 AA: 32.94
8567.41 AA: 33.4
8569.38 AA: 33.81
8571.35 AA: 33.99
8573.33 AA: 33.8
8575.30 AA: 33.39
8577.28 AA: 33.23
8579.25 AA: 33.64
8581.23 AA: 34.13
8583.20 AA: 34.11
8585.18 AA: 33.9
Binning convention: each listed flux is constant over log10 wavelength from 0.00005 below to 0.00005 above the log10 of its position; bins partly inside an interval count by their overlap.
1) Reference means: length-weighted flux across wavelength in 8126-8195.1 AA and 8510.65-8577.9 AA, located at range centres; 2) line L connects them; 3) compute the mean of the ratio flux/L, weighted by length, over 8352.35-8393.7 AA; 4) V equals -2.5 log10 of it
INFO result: 0.04 mag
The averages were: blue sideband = 32.3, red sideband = 33.6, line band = 31.9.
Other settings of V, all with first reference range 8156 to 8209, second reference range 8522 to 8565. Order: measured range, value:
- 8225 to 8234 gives 0.07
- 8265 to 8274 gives 0.02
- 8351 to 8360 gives -0.10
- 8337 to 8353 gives -0.12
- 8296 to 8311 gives 0.04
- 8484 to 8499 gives -0.04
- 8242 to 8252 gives 0.03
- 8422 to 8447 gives -0.06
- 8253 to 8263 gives 0.04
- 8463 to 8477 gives -0.04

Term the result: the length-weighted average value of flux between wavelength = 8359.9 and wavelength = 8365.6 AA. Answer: 30.2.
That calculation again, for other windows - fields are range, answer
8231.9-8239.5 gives 28.5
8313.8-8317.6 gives 32.8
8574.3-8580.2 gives 33.4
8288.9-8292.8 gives 28.8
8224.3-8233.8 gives 29.8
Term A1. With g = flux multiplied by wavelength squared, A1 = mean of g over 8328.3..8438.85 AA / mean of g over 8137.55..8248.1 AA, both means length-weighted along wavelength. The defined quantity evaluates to 1.12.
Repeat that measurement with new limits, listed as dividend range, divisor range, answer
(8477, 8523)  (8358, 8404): 1.10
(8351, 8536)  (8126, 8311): 1.14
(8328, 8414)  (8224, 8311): 1.11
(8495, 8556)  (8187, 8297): 1.19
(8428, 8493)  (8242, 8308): 1.18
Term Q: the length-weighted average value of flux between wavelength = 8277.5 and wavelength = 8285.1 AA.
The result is 32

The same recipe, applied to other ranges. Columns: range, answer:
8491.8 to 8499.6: 34.6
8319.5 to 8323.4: 32.8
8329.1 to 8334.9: 31.9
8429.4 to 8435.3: 37.9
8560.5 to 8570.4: 33.1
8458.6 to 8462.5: 34.3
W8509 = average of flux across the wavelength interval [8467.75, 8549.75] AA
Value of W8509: 33.9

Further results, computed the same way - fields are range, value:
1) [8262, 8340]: 31.4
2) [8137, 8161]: 33.9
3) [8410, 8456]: 34.4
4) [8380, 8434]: 33.1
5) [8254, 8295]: 30.8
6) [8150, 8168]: 33.9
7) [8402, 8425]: 33.7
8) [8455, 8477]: 34.5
